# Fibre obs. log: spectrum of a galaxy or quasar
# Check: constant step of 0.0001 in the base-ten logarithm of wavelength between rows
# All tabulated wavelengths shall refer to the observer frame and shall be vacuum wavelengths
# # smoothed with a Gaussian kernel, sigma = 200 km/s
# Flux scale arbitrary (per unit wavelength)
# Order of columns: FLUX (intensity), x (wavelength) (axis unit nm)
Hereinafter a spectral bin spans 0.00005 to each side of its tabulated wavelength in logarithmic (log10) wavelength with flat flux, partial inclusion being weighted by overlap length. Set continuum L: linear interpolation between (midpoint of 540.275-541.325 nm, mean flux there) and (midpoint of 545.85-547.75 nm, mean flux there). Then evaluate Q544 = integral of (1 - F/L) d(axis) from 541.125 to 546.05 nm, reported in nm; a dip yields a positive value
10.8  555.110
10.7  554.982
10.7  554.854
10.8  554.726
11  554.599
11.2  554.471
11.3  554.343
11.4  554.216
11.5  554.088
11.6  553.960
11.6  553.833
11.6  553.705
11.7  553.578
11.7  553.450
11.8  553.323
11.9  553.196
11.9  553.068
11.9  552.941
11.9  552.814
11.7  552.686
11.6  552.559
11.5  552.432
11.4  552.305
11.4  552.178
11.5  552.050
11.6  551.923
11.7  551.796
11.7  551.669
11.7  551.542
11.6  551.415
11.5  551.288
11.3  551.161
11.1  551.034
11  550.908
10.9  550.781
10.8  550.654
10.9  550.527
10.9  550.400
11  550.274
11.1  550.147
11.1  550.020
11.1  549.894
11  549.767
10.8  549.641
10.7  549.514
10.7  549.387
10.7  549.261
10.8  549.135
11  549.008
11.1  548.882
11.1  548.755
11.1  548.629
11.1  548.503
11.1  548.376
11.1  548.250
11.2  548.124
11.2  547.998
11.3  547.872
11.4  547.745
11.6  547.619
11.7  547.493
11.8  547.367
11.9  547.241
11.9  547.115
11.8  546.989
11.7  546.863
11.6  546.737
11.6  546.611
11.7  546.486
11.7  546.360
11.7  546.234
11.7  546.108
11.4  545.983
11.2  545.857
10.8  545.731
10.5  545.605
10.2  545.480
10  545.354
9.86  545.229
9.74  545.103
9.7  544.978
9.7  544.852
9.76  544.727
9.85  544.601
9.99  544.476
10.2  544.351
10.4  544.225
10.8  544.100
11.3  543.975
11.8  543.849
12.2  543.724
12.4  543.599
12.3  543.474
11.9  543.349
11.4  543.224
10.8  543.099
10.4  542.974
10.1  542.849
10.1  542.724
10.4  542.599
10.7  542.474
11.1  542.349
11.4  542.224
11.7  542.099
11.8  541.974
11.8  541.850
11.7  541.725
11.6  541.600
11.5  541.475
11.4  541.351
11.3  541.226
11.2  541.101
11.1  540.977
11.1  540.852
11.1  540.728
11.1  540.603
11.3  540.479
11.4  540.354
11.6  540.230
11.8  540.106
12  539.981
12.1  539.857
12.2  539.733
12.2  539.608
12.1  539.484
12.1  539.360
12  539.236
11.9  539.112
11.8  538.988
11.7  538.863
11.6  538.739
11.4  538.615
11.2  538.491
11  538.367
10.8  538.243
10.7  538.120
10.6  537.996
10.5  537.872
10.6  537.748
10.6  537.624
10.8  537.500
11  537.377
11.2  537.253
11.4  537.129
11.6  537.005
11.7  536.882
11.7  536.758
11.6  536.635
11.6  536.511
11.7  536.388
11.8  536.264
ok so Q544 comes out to 0.22 nm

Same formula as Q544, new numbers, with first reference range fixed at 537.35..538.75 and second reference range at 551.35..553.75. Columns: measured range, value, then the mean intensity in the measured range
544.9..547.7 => 0.04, 11.2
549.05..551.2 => 0.11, 10.9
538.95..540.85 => -0.13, 11.8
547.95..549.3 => 0.05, 11.1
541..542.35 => -0.05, 11.5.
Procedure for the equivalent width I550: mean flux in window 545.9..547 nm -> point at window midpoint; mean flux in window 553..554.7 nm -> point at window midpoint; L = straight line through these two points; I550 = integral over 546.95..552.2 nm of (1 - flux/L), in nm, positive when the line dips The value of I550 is 0.17 nm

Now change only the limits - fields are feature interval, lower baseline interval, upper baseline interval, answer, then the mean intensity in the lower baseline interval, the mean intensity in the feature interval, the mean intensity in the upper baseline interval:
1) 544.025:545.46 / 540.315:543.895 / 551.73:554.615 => 0.17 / 11.3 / 10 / 11.6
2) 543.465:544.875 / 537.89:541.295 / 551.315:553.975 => 0.08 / 11.5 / 10.9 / 11.7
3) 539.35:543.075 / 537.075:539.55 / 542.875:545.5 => -0.13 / 11.3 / 11.4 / 10.7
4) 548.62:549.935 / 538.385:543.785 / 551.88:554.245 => 0.08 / 11.5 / 10.9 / 11.6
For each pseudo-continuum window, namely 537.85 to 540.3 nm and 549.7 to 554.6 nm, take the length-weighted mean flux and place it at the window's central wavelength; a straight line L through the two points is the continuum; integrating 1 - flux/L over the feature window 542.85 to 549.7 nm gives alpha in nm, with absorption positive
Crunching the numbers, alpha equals 0.26 nm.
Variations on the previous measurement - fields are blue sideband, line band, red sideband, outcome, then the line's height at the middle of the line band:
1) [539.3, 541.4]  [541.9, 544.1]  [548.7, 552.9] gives 0.04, 11.5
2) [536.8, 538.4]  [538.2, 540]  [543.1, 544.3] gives -0.10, 11.1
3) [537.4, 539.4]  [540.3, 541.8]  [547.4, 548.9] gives -0.01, 11.2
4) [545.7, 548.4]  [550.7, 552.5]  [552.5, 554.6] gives 0.03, 11.6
